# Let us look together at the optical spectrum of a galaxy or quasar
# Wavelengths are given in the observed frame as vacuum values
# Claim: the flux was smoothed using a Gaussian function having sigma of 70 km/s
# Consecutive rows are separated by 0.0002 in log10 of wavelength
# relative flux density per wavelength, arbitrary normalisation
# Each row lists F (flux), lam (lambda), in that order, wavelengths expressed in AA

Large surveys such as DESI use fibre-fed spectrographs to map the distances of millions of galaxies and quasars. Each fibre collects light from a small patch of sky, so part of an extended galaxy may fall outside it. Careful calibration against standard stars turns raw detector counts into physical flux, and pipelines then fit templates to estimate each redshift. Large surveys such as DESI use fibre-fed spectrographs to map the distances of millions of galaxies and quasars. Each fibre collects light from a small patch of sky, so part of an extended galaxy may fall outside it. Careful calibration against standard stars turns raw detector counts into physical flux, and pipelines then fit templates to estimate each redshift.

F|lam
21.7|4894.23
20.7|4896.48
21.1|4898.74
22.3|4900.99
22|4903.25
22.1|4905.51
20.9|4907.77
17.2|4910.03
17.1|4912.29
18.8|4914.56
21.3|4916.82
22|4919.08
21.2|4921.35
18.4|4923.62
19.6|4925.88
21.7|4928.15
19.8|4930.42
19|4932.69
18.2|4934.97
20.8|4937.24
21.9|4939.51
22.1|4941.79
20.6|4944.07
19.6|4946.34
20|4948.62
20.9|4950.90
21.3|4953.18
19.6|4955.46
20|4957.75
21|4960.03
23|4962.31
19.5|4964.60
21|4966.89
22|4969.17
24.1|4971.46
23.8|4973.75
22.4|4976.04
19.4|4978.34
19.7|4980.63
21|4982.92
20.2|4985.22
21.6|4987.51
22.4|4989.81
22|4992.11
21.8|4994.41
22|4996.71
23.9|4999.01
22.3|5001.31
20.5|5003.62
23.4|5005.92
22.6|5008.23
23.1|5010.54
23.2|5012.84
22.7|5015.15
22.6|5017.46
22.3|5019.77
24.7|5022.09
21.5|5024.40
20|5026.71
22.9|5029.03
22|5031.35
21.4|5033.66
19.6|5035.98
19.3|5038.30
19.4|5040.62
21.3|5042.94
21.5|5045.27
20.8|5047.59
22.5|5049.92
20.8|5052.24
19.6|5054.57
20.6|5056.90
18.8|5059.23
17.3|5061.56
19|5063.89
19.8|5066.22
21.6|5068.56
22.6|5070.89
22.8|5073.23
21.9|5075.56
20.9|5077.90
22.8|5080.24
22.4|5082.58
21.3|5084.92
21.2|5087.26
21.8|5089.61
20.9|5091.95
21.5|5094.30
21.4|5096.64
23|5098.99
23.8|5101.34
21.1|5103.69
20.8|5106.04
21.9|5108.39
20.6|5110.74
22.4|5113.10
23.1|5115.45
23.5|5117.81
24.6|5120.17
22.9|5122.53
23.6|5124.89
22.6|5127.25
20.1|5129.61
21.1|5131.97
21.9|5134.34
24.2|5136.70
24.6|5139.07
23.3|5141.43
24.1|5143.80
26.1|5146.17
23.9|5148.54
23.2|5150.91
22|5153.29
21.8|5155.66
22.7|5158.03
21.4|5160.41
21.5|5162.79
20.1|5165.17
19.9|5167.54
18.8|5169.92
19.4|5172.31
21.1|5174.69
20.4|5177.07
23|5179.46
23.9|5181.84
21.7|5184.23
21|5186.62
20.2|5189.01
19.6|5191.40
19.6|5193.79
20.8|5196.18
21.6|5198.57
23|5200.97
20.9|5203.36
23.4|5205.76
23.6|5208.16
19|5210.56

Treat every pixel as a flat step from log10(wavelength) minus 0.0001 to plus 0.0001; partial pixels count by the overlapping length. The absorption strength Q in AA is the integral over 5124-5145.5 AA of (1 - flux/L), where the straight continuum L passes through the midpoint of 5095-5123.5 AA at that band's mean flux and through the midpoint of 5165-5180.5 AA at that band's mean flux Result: -1.3 AA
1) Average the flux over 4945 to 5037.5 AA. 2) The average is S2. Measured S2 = 21.7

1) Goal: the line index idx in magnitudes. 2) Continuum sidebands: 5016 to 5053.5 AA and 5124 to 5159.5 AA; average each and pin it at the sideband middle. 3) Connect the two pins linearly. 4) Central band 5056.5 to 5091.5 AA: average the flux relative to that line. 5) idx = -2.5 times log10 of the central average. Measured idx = 0.051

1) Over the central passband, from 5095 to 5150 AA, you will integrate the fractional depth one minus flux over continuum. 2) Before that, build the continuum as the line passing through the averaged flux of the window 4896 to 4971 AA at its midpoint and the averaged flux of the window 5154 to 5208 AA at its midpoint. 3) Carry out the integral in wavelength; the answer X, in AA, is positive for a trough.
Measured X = -4.5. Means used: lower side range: 20.5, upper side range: 21.2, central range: 22.8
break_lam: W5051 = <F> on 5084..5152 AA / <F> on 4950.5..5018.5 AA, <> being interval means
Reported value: 1.04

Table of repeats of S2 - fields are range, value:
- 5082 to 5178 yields 22.1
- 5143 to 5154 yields 23.9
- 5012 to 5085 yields 21.2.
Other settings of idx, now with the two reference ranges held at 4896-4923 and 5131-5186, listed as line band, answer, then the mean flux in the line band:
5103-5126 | -0.03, 22.5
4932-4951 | 0.02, 20.3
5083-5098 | 0.01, 21.4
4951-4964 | 0.00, 20.9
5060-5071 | 0.09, 19.8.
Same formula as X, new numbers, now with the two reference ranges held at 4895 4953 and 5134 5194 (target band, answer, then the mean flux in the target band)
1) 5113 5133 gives -0.9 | 22.7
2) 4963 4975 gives -0.8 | 22.1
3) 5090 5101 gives -0.2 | 21.9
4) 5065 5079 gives -0.2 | 21.6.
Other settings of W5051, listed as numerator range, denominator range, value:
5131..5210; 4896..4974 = 1.06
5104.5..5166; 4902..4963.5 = 1.11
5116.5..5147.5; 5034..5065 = 1.16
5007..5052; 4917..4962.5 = 1.06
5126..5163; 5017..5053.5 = 1.07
